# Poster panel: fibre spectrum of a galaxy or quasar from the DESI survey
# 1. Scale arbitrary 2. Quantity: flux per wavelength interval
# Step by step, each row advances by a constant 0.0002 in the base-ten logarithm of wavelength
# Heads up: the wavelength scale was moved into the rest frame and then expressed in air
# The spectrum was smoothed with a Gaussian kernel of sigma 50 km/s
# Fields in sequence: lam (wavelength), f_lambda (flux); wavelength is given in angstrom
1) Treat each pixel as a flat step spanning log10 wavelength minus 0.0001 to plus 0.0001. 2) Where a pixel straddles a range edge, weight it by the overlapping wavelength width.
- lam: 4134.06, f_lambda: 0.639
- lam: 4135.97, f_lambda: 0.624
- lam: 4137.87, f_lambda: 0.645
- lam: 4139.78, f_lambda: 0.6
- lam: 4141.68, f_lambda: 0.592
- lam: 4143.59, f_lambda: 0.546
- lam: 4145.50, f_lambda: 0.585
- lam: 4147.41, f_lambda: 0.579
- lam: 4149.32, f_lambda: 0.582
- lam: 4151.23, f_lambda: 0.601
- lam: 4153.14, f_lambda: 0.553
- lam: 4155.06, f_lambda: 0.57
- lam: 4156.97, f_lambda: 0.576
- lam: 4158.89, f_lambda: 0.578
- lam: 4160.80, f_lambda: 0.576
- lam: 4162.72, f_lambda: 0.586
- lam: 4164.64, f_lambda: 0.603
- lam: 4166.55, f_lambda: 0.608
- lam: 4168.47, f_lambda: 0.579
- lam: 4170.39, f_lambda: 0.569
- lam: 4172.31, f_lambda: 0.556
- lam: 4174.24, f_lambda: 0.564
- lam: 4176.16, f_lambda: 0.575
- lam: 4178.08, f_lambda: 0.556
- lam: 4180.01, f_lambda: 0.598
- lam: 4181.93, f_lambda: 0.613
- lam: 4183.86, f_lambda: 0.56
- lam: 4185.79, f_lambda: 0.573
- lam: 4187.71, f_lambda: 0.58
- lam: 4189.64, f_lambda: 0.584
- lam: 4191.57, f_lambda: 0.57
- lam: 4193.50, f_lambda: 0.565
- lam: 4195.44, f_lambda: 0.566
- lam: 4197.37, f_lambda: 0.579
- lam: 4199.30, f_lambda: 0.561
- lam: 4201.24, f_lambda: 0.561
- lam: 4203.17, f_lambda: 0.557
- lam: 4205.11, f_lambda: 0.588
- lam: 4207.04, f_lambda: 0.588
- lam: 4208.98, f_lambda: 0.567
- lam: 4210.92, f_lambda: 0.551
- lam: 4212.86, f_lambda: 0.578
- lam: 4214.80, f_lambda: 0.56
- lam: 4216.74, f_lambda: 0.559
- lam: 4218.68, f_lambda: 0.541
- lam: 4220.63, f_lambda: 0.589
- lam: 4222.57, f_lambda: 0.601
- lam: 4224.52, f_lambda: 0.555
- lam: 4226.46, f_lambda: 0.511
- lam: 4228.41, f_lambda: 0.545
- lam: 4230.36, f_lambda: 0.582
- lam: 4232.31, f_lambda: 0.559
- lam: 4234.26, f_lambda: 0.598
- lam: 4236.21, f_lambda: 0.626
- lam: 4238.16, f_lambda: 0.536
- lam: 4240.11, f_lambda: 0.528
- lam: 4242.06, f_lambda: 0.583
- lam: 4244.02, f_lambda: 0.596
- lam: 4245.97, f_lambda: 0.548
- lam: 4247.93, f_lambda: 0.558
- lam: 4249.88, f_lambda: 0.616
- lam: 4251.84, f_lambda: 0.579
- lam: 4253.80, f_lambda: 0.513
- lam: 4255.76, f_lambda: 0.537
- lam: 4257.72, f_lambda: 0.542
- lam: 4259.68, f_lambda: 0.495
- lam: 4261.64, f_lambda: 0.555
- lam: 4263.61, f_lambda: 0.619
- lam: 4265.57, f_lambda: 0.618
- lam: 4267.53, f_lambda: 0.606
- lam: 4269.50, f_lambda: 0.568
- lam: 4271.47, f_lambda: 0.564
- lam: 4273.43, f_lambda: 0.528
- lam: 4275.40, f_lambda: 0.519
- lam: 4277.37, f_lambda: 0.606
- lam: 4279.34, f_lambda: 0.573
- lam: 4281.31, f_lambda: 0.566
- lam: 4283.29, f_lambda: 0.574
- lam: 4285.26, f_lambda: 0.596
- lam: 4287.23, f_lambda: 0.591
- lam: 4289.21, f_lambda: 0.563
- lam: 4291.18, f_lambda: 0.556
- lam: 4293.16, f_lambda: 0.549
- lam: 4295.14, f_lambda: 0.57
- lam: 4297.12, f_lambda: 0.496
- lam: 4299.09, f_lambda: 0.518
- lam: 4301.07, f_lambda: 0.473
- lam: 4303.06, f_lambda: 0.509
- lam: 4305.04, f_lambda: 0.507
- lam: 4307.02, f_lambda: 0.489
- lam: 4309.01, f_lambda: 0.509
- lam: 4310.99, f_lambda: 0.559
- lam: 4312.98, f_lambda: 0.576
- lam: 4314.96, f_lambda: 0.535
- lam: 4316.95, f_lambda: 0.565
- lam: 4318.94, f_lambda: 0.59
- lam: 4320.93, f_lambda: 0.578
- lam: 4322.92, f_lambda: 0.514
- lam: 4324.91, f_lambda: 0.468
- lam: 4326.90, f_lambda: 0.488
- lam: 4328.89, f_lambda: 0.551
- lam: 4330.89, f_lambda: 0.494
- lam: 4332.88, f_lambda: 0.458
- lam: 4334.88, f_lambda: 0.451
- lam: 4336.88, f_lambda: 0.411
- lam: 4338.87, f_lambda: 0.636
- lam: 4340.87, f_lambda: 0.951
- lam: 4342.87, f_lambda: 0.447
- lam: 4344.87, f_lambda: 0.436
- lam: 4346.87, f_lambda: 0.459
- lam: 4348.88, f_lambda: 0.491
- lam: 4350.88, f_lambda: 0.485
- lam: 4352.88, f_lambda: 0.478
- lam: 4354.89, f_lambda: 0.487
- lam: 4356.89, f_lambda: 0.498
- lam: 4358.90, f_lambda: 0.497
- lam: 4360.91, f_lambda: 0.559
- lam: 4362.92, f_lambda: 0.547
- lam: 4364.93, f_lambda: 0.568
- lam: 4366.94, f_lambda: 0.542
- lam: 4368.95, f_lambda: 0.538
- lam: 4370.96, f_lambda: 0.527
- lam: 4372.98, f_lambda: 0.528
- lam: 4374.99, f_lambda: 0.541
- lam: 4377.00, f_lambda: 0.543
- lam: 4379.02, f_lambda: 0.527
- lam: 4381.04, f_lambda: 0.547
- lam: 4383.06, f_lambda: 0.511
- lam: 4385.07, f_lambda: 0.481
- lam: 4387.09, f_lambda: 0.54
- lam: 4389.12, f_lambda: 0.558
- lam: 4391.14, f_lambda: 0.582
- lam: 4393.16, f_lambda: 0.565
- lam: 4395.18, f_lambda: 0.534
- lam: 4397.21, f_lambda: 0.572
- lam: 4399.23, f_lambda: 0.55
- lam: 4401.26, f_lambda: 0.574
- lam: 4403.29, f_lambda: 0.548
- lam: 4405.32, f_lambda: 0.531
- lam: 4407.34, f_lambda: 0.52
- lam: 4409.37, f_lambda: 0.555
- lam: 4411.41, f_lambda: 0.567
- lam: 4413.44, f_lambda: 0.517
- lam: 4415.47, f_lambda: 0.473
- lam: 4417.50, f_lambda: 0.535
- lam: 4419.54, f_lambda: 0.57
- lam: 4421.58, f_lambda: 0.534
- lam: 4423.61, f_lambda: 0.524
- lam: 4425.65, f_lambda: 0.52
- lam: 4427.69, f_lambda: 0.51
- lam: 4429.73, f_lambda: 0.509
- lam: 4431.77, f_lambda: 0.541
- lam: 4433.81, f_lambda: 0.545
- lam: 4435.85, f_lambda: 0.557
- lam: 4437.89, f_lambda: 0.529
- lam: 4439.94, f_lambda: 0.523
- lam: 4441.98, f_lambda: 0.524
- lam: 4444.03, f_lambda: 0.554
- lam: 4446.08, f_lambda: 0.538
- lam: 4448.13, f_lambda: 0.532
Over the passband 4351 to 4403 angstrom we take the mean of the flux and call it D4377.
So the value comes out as 0.535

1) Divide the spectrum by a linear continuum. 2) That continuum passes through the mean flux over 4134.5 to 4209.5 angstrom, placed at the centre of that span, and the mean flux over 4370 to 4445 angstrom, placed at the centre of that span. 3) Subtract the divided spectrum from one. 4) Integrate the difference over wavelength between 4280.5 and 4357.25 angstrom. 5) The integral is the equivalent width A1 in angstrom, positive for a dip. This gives 3.2 angstrom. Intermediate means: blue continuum 0.58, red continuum 0.537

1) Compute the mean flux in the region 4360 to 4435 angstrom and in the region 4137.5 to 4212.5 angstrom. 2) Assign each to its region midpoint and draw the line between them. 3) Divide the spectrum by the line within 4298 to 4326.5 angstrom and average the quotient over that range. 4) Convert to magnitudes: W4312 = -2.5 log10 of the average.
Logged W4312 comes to 0.05 mag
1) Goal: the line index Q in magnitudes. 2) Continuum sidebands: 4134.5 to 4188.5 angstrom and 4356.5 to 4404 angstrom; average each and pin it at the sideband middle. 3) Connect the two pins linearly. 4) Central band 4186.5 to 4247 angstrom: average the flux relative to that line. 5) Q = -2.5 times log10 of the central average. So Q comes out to 0.01 mag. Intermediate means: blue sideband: 0.584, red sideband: 0.541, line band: 0.568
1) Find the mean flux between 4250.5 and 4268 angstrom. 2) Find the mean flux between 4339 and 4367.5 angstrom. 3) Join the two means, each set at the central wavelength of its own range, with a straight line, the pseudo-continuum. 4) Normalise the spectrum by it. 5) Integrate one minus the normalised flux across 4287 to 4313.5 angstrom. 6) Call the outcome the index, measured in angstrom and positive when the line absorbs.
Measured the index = 0.95 angstrom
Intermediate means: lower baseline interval 0.563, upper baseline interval 0.535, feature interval 0.531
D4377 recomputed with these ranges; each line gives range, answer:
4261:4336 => 0.543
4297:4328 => 0.524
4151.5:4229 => 0.572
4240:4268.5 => 0.567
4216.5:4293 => 0.567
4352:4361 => 0.498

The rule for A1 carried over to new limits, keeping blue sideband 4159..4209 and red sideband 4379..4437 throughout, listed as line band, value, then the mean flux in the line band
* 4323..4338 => 2.0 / 0.478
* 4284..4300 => 0.1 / 0.556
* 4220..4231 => 0.1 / 0.562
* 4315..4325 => 0.1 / 0.549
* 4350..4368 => 0.9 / 0.518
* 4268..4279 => 0.0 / 0.56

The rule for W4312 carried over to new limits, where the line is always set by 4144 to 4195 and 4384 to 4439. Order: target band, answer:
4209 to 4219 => 0.021 mag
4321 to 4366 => 0.064 mag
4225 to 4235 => 0.020 mag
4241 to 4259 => 0.005 mag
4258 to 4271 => -0.023 mag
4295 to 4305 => 0.100 mag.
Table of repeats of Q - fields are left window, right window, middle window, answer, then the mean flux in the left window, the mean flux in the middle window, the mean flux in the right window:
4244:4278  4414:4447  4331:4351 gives 0.051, 0.564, 0.523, 0.53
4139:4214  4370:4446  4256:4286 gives -0.014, 0.576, 0.568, 0.537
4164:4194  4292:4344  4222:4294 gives -0.025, 0.578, 0.566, 0.534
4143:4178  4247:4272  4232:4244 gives -0.010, 0.577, 0.574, 0.567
